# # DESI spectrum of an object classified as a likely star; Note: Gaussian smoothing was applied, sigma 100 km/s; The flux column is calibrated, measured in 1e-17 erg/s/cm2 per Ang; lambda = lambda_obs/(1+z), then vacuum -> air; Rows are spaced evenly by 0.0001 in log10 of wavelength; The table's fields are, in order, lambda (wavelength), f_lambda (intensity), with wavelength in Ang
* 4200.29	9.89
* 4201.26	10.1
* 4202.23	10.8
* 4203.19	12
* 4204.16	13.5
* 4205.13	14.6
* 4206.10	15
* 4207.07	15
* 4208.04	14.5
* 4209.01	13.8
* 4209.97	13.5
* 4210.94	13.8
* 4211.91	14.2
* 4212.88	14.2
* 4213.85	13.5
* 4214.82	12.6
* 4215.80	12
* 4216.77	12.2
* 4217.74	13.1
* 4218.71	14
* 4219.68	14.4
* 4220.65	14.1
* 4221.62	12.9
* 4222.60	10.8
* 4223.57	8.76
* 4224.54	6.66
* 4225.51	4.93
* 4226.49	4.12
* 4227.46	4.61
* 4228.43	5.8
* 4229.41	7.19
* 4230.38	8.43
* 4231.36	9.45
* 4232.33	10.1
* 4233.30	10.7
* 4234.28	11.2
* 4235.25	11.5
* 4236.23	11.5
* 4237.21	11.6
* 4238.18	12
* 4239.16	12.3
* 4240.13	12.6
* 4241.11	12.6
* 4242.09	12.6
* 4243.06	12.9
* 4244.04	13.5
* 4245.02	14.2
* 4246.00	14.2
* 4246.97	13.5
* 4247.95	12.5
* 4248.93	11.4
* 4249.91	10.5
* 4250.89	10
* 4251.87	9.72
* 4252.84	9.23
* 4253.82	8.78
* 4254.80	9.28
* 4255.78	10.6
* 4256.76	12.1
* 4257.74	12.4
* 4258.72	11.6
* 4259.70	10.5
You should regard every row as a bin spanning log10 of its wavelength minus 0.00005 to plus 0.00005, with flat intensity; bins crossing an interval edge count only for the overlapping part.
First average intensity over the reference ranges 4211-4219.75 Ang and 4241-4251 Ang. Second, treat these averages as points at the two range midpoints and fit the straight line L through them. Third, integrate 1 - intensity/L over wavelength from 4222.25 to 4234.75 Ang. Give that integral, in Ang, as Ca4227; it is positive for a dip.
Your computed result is 4.9 Ang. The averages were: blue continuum 13.3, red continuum 12.6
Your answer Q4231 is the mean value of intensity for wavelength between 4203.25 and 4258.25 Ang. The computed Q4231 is 11.5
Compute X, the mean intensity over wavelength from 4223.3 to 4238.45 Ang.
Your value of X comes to 8.61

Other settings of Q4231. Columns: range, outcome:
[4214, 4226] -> 11.4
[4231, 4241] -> 11.4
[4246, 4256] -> 10.7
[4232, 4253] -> 11.9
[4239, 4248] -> 13.2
